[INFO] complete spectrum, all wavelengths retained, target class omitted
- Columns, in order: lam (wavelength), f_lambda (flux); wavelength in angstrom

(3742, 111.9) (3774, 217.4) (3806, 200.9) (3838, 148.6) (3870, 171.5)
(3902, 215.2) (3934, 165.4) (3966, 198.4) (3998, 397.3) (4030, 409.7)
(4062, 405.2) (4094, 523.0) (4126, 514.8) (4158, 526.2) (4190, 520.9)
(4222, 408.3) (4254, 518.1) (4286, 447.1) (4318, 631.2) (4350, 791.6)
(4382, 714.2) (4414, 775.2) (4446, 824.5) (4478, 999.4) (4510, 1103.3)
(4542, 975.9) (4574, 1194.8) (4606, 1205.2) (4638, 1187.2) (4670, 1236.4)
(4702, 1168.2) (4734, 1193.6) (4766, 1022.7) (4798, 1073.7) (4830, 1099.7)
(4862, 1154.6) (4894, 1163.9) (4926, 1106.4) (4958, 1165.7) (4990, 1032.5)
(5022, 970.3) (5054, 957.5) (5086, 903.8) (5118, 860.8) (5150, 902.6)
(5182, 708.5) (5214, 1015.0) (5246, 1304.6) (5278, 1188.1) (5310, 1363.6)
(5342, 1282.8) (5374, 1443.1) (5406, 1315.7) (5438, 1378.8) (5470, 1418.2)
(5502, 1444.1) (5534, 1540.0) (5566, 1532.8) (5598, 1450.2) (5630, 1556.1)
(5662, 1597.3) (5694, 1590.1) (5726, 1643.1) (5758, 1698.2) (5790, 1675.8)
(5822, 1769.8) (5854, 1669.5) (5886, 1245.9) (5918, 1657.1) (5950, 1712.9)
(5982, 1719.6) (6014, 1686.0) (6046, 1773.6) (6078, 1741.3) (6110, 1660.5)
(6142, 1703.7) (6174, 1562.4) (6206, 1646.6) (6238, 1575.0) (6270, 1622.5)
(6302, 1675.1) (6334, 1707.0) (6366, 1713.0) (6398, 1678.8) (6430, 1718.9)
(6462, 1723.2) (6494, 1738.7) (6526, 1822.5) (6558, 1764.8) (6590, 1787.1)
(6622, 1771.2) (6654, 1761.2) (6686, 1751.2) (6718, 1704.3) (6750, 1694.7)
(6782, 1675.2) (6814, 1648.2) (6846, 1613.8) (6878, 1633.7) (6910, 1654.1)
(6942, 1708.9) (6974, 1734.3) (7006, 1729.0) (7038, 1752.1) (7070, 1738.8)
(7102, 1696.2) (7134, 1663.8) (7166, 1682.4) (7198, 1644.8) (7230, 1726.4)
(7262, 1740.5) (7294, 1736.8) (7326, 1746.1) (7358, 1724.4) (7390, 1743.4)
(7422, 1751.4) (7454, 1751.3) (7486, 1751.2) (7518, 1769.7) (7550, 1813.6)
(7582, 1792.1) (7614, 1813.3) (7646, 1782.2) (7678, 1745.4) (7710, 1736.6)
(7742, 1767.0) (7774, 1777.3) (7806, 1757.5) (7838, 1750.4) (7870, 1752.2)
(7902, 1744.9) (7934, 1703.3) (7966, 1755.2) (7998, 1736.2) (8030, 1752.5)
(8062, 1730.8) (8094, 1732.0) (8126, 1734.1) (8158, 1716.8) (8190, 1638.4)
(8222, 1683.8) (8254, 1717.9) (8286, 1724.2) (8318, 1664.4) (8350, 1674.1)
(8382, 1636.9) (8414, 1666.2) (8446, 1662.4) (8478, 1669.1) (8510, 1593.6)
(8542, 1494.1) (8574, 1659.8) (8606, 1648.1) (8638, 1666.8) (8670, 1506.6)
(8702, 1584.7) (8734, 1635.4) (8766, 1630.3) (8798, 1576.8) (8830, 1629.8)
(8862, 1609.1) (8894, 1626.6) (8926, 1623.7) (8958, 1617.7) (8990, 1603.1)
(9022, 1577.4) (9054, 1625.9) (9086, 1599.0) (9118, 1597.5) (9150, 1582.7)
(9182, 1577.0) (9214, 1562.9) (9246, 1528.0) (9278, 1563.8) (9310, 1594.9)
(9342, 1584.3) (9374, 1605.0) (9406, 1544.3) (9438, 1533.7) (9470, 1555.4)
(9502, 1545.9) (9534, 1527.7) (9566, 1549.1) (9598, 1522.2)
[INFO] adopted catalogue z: 0.00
